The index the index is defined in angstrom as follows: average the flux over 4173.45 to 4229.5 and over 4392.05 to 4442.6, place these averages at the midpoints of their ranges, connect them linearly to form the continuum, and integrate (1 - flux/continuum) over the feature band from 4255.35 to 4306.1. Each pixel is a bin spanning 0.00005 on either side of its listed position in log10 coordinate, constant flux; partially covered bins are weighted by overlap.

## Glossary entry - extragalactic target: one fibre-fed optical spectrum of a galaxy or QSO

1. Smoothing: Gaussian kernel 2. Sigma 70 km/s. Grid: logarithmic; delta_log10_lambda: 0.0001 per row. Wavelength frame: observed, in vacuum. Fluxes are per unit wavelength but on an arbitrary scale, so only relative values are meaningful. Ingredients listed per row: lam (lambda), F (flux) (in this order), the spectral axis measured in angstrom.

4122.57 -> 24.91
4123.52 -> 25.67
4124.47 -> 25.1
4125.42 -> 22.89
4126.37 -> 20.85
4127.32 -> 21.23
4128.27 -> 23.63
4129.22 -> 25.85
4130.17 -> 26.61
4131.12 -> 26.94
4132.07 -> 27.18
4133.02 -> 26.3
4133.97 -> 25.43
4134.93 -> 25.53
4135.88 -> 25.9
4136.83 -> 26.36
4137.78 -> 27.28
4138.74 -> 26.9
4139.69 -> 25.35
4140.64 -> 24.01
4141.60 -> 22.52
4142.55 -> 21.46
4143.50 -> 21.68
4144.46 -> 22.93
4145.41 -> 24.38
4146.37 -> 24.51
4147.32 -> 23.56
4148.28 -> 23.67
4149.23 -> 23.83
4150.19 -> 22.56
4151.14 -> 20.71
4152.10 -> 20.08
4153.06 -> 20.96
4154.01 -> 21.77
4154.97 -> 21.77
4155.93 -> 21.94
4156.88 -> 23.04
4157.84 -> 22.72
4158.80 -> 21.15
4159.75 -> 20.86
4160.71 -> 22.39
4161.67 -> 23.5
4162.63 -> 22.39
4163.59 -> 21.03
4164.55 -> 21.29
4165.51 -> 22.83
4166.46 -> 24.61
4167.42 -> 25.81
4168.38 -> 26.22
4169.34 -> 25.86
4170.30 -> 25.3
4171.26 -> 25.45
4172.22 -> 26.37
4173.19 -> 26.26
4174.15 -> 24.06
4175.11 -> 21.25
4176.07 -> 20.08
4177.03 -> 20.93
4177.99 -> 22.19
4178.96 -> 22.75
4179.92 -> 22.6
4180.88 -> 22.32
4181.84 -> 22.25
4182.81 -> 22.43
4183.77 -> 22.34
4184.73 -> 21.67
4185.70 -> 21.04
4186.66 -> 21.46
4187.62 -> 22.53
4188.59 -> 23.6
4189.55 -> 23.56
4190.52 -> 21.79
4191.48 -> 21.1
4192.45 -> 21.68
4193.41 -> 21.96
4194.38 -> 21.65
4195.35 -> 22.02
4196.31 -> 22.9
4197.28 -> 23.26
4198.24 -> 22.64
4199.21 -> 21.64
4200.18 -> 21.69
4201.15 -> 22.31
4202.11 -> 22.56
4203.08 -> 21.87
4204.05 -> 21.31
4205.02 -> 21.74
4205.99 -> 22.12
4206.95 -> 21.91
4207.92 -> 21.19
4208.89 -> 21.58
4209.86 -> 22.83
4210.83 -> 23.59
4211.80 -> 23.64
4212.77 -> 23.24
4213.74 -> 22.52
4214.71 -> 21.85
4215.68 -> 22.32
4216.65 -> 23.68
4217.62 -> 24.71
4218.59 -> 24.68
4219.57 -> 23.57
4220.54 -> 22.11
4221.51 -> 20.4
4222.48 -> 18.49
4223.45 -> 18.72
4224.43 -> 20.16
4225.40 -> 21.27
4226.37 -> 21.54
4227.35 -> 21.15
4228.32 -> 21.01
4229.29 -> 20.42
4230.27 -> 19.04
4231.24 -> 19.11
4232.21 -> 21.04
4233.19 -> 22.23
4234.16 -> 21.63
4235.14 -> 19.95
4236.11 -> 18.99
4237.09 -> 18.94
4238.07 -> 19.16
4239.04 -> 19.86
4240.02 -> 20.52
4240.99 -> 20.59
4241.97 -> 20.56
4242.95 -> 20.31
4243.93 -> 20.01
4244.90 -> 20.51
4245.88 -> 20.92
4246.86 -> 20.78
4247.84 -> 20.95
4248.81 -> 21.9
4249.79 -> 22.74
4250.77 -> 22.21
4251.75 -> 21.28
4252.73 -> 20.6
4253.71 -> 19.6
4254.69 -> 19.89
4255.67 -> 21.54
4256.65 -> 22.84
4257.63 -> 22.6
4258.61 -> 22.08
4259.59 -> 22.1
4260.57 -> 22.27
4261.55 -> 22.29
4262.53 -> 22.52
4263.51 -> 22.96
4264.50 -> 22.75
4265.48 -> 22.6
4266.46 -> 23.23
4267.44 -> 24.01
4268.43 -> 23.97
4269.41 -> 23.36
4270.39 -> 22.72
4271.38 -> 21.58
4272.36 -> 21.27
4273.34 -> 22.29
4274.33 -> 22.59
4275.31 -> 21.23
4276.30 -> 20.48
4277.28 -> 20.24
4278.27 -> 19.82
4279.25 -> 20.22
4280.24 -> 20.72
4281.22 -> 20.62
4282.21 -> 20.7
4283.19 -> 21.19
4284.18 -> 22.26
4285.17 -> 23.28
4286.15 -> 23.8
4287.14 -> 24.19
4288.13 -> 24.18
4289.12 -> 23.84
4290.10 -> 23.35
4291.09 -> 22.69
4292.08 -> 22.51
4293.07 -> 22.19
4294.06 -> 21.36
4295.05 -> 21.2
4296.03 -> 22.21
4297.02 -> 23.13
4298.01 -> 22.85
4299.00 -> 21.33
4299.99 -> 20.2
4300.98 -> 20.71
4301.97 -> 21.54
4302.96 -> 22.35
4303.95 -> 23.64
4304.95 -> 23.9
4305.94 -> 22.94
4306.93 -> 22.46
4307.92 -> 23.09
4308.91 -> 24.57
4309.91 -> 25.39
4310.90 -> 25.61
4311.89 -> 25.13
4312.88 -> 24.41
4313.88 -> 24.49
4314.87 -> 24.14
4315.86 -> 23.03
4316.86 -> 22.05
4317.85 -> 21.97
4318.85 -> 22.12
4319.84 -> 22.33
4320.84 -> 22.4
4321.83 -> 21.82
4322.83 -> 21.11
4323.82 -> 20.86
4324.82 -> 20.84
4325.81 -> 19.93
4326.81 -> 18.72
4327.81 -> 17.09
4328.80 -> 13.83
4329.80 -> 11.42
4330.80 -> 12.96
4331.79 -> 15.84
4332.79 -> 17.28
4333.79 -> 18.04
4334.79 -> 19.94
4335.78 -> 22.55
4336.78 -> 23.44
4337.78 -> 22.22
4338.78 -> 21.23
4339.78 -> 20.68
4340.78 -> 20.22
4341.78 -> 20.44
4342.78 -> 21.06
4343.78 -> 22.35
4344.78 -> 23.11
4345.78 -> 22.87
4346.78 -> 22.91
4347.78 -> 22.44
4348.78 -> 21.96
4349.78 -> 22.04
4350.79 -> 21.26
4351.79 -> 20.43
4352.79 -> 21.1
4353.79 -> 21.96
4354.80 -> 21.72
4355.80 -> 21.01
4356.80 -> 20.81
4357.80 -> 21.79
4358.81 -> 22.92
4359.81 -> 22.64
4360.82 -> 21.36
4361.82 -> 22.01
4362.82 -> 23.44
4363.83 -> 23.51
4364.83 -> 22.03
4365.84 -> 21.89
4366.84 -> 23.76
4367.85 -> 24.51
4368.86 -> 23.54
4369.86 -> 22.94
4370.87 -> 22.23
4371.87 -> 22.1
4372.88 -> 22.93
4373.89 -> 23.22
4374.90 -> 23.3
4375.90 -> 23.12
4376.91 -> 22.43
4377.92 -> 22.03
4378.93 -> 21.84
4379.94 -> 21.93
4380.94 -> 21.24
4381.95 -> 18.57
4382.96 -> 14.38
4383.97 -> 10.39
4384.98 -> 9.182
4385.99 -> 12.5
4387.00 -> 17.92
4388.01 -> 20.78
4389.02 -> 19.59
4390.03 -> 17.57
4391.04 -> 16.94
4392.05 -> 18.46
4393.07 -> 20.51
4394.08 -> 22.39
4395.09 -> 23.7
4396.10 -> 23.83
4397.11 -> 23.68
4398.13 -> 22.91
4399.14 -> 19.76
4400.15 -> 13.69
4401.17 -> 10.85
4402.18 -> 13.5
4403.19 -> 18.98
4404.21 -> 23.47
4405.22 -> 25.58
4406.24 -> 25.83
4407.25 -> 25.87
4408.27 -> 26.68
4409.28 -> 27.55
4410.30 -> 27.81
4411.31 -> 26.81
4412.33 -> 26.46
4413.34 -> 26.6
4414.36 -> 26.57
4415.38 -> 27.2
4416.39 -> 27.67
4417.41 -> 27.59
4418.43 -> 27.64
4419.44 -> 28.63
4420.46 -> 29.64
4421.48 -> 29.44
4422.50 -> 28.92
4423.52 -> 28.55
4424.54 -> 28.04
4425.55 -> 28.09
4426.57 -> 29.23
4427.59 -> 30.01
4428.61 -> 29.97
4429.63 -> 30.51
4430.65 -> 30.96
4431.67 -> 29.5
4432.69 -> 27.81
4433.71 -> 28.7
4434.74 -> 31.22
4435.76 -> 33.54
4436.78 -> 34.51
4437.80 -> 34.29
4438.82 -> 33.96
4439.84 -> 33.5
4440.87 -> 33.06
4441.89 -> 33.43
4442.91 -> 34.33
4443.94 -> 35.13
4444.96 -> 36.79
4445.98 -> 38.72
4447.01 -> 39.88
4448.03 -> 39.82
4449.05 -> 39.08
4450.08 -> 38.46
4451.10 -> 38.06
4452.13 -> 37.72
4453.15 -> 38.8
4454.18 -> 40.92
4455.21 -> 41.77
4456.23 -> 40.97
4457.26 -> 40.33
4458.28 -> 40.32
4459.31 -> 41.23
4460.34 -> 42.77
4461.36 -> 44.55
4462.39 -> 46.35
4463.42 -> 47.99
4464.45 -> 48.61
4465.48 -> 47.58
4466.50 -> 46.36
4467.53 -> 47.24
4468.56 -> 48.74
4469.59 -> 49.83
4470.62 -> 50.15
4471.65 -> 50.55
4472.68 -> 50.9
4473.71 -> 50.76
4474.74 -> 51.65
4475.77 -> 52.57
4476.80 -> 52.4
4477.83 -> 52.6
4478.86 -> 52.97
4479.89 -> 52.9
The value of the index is 3.4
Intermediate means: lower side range 22.1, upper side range 26.9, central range 22.2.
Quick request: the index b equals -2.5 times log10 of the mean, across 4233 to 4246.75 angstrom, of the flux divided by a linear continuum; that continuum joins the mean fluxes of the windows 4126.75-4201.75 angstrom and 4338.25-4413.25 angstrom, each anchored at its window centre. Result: 0.12 mag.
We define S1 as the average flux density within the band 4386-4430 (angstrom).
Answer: 24.2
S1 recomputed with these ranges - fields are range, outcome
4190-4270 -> 21.7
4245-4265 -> 21.7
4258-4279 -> 22.2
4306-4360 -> 21.3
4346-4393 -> 20.8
